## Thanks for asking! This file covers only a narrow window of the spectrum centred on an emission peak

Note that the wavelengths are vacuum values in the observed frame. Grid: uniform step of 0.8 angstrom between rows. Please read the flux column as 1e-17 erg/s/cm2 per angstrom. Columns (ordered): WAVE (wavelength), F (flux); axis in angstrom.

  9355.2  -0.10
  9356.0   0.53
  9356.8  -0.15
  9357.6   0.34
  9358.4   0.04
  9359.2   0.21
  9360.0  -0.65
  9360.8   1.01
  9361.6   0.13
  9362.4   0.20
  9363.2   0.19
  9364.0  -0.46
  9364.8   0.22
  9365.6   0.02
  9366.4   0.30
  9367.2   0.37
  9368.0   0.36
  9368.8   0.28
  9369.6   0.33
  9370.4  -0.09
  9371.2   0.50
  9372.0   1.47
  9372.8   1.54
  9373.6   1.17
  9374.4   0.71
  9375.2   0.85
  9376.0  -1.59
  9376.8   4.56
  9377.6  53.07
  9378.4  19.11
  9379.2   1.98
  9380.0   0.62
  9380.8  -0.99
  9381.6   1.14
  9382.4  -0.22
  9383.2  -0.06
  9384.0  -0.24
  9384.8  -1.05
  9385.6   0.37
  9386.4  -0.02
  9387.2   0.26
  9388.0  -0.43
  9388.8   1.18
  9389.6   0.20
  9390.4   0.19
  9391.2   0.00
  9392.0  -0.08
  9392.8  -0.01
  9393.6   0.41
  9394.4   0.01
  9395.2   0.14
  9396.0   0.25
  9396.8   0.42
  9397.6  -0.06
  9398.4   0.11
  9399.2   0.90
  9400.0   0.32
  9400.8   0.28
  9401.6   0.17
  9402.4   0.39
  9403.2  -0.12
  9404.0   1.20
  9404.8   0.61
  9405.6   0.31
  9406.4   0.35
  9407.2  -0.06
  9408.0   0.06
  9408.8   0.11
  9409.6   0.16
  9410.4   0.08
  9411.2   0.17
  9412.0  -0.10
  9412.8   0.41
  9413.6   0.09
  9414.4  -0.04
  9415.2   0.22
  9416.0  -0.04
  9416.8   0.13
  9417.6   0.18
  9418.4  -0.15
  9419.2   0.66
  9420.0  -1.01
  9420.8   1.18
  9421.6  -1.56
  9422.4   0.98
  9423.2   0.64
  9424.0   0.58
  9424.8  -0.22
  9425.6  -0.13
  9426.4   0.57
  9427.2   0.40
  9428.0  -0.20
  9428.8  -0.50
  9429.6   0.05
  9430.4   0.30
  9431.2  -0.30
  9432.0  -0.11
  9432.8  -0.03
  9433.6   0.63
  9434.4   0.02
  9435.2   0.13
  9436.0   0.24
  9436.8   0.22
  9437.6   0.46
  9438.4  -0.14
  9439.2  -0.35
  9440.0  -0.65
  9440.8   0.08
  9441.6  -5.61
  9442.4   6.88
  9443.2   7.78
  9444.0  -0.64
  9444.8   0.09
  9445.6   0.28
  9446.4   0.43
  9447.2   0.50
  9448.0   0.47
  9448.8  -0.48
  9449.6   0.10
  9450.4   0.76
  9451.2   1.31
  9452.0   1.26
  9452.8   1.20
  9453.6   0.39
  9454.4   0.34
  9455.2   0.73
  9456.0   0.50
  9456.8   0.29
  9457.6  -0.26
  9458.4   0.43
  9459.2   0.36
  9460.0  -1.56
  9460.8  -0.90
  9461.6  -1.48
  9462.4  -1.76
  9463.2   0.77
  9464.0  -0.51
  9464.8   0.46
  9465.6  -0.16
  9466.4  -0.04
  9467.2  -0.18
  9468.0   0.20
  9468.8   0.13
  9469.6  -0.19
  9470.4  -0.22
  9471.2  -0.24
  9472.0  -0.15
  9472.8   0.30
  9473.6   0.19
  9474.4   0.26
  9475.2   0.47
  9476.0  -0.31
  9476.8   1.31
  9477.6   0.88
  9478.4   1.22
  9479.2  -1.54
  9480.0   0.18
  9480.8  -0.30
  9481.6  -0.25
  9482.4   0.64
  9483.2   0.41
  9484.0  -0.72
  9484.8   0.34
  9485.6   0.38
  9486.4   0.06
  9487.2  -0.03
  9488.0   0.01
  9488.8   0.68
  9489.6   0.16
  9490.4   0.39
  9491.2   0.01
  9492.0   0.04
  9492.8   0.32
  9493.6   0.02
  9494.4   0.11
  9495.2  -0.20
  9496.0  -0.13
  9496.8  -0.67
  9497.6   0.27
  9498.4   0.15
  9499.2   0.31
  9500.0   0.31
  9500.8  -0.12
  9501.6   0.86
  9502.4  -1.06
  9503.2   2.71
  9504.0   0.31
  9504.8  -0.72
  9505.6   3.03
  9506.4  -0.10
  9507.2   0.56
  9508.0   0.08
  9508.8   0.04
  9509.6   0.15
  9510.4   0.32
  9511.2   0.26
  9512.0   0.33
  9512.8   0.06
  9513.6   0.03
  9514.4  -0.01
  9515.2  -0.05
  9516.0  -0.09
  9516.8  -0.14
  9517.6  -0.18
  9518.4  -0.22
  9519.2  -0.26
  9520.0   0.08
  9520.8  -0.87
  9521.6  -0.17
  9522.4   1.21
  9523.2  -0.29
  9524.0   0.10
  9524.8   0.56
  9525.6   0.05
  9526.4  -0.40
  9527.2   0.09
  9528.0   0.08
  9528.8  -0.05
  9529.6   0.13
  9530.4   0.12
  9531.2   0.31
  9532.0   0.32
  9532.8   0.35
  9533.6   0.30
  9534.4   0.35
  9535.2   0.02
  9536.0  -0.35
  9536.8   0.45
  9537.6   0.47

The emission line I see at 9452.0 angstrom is [O III]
